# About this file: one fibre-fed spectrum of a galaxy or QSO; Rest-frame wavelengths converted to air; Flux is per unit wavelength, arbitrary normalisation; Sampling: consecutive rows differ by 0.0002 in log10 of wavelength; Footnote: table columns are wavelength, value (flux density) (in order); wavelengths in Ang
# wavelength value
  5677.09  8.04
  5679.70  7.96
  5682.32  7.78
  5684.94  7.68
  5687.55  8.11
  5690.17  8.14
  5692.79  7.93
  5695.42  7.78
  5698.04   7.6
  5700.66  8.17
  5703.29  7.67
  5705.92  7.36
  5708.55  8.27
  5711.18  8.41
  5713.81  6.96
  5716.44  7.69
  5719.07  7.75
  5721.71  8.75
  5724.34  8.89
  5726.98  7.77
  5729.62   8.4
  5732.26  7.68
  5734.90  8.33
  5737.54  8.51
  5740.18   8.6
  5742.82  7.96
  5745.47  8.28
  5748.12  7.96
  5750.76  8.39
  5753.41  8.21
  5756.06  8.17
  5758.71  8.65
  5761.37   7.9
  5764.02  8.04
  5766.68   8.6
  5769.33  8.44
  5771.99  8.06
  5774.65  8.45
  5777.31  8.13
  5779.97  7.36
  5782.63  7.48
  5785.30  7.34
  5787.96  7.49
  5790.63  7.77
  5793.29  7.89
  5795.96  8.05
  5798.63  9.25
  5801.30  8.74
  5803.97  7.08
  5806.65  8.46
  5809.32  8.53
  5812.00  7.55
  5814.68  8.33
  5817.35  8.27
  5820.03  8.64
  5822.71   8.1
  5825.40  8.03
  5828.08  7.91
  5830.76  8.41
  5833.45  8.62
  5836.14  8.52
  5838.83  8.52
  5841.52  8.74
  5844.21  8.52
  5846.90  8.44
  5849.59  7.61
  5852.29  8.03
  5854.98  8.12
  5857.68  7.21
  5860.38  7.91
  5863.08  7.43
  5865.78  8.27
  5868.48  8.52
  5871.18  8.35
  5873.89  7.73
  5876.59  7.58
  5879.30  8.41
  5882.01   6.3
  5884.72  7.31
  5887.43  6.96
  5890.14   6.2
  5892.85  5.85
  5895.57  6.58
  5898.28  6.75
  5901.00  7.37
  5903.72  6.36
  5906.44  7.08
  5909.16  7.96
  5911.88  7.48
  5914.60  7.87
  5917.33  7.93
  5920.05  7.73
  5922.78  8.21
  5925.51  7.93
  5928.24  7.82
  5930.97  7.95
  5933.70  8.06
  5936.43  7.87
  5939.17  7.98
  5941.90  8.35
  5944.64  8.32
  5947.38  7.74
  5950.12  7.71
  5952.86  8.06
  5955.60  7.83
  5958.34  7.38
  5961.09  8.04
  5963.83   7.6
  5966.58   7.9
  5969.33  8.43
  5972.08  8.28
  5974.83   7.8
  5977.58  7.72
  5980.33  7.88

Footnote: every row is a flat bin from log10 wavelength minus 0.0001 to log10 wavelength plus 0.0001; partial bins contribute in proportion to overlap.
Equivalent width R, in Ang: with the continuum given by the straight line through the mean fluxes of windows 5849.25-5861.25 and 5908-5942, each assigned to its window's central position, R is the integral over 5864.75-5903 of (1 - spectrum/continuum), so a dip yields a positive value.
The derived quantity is 2.75 Ang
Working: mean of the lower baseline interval 7.78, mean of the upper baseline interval 7.92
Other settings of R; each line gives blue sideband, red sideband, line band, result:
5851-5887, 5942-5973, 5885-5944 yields 3.05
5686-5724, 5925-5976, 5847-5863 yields 0.28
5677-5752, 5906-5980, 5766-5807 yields -0.15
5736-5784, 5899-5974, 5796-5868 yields -1.55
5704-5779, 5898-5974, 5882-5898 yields 2.68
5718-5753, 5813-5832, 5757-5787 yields 0.76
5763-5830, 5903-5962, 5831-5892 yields 0.69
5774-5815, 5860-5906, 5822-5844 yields -2.02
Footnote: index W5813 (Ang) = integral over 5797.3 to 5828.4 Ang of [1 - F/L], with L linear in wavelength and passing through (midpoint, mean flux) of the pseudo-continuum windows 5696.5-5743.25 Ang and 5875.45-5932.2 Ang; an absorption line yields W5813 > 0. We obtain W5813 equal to -2.3 Ang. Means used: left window 8.04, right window 7.31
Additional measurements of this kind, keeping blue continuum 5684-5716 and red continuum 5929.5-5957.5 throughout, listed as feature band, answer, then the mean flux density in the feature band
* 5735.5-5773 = -1.92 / 8.27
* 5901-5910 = 0.94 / 7.12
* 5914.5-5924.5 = 0.03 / 7.94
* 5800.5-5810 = -0.30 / 8.15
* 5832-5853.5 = -1.24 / 8.37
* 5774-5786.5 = 0.26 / 7.72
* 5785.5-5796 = 0.23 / 7.72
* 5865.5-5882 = -0.10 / 7.98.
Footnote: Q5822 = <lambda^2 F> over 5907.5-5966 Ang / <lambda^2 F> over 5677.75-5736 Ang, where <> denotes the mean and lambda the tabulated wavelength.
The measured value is 1.1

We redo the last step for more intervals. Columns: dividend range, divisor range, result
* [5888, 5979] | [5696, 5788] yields 1.01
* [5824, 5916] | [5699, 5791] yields 0.99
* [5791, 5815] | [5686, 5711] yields 1.07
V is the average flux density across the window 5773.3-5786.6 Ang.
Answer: 7.75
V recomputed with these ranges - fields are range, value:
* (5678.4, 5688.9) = 7.88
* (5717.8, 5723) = 8.24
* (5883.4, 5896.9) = 6.58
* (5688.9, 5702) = 7.92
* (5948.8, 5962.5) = 7.81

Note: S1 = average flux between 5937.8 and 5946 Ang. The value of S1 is 8.22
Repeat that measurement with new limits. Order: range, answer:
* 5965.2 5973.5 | 8.2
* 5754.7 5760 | 8.41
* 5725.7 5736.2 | 8.04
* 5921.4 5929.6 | 7.98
